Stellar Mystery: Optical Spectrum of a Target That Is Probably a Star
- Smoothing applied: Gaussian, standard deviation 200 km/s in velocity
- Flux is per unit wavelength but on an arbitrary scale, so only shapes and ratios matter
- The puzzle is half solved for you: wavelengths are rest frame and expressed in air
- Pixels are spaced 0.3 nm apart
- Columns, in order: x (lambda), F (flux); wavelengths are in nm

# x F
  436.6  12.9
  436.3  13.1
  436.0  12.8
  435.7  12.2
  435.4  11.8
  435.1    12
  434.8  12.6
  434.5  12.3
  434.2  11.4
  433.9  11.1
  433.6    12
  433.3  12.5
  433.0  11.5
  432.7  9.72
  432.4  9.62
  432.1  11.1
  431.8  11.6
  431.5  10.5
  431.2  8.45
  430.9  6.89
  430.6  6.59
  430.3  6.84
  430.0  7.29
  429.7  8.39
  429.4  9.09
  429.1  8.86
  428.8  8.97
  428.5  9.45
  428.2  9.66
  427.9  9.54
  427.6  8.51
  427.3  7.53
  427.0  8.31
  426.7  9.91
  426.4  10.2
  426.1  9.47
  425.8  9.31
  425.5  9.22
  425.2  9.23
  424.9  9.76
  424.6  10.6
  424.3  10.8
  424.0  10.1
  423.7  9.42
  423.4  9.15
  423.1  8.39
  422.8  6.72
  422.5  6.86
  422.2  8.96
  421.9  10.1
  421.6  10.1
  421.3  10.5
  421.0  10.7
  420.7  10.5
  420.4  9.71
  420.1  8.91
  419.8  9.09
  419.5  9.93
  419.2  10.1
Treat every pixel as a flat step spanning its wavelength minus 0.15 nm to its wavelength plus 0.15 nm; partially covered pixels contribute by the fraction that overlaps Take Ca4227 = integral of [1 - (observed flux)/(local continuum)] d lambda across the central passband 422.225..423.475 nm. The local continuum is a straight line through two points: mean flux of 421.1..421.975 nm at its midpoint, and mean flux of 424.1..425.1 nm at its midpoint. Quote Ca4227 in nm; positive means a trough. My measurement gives 0.30 nm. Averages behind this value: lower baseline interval 10.3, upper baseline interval 10.3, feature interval 7.82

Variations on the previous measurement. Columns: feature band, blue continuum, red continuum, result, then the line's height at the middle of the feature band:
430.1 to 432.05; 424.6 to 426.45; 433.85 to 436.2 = 0.44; 11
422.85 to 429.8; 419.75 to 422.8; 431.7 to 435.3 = 0.66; 10.3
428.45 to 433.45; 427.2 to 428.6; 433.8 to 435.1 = 0.53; 10.3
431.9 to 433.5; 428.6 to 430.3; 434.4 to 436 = -0.06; 10.6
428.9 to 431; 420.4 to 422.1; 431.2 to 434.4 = 0.59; 10.8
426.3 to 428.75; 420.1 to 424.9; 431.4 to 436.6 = 0.31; 10.5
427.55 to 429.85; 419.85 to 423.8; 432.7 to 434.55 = 0.33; 10.6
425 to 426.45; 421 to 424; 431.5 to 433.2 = 0.03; 9.61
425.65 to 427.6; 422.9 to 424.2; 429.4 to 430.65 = -0.15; 8.43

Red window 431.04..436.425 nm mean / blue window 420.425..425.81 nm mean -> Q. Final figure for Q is 1.21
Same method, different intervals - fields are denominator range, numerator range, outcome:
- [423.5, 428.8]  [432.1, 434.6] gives 1.19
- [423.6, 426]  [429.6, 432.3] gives 0.88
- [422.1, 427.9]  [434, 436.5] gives 1.35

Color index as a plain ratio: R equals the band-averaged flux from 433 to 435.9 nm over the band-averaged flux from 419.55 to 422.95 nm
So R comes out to 1.3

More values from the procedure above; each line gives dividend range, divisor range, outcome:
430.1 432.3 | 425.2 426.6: 0.93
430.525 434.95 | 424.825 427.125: 1.12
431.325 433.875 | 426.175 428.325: 1.21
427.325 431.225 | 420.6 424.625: 0.88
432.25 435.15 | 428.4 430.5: 1.37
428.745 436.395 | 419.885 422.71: 1.09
